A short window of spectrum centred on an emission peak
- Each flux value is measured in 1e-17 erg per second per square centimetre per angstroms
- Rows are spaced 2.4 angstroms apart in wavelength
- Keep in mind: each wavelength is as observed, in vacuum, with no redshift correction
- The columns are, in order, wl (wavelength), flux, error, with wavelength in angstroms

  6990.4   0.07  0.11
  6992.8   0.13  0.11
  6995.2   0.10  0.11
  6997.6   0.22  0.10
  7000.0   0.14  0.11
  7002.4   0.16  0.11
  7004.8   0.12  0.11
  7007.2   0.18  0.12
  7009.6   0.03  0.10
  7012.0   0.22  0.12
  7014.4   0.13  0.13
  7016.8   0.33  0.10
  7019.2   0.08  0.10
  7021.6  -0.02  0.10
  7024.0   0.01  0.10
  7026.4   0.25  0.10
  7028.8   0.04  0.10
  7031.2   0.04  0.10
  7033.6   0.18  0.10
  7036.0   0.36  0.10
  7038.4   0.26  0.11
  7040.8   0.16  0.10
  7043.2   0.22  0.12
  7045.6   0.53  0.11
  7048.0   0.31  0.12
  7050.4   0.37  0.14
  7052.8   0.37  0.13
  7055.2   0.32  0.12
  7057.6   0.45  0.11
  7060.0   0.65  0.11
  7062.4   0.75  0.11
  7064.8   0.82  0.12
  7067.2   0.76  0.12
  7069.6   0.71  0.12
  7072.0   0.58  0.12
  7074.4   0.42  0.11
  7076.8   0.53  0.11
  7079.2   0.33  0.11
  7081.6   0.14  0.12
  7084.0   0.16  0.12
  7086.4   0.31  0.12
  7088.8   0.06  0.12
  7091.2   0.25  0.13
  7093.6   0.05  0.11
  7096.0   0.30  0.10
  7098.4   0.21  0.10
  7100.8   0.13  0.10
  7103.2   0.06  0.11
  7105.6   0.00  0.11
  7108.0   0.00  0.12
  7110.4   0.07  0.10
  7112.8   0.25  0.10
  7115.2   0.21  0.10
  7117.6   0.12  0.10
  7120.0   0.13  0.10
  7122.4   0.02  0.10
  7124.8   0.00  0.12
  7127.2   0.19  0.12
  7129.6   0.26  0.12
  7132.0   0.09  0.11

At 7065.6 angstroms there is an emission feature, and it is [O II] 3727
